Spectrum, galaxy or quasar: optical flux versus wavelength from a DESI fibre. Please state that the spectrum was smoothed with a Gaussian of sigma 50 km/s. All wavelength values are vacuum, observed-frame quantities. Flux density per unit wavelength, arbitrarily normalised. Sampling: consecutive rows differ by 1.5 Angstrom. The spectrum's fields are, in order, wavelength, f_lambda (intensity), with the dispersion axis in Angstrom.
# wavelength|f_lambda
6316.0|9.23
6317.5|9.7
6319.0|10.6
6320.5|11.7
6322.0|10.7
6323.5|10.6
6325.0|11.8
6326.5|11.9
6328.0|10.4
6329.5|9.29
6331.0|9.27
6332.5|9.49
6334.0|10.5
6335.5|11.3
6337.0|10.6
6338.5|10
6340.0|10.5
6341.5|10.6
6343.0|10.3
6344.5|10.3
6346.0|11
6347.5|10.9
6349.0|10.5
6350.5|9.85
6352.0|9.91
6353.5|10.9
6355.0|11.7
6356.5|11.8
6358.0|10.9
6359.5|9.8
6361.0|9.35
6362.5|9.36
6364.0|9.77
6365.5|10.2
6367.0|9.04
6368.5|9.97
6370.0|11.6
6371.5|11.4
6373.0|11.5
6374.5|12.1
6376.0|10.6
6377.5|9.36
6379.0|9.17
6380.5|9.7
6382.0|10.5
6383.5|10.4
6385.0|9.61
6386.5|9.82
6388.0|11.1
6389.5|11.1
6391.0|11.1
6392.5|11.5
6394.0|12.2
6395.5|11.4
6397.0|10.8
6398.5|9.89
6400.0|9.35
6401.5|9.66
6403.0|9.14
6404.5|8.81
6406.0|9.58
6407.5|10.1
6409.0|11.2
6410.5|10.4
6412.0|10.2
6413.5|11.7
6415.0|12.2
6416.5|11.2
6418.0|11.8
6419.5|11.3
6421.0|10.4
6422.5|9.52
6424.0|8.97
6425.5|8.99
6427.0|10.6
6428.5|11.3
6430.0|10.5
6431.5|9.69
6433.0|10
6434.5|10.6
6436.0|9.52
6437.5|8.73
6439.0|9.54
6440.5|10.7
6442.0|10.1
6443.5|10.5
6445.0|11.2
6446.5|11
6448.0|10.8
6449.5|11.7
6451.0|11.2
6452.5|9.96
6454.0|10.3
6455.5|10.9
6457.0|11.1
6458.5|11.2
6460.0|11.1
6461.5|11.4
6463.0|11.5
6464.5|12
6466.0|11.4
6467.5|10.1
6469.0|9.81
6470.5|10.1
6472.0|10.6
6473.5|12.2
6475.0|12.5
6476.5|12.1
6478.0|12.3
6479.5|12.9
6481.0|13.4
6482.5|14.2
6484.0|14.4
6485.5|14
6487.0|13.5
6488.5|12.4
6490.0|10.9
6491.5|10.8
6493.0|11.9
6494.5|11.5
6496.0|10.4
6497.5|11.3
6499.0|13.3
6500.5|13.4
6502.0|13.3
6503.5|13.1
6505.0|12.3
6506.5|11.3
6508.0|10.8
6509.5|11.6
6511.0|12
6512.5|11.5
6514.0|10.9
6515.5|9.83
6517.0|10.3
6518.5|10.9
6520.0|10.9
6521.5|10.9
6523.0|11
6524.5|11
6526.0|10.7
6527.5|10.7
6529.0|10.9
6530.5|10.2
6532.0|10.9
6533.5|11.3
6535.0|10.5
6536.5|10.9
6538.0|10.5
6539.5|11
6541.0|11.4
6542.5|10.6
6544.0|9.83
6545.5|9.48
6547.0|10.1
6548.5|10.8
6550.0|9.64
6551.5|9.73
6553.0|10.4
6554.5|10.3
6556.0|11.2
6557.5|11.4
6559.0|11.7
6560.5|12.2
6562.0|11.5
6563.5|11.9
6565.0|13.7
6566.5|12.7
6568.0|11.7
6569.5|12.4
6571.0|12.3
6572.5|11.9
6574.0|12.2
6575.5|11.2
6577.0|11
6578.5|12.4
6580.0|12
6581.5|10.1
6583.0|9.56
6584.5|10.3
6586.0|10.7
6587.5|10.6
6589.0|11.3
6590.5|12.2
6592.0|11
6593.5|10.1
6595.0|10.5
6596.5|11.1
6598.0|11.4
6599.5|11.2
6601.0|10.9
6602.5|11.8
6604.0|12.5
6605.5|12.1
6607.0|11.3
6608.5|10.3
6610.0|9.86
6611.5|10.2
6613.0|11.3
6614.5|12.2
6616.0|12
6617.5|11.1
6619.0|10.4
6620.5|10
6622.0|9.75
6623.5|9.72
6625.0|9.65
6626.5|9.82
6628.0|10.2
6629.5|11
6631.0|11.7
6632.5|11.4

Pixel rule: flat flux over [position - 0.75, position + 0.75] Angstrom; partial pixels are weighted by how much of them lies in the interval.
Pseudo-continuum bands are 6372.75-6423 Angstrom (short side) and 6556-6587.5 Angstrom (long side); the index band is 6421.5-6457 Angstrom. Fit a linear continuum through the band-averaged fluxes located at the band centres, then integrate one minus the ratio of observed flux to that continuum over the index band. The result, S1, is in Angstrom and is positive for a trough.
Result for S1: 1.6 Angstrom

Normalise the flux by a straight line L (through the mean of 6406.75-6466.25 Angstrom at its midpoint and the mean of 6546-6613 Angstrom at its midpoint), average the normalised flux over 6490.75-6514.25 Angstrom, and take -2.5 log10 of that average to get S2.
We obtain -0.09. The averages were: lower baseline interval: 10.7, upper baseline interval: 11.2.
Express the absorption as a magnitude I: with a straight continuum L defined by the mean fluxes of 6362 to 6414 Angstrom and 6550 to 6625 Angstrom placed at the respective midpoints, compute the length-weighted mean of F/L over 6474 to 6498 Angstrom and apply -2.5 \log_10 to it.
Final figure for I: -0.154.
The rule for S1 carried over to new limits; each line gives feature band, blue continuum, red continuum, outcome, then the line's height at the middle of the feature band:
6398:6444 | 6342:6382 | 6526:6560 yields 1.3 Angstrom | 10.5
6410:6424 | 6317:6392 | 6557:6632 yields -0.3 Angstrom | 10.7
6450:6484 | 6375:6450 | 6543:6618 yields -2.8 Angstrom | 10.6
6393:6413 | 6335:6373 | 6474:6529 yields 1.3 Angstrom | 10.9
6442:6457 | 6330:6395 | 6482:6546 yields 0.3 Angstrom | 11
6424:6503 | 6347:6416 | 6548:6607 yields -3.5 Angstrom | 10.8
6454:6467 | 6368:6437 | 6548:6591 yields -0.6 Angstrom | 10.8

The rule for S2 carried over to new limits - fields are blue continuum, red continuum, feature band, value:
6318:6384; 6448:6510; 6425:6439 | 0.135 mag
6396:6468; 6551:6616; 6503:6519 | -0.036 mag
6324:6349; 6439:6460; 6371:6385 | 0.015 mag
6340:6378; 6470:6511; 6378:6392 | 0.059 mag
